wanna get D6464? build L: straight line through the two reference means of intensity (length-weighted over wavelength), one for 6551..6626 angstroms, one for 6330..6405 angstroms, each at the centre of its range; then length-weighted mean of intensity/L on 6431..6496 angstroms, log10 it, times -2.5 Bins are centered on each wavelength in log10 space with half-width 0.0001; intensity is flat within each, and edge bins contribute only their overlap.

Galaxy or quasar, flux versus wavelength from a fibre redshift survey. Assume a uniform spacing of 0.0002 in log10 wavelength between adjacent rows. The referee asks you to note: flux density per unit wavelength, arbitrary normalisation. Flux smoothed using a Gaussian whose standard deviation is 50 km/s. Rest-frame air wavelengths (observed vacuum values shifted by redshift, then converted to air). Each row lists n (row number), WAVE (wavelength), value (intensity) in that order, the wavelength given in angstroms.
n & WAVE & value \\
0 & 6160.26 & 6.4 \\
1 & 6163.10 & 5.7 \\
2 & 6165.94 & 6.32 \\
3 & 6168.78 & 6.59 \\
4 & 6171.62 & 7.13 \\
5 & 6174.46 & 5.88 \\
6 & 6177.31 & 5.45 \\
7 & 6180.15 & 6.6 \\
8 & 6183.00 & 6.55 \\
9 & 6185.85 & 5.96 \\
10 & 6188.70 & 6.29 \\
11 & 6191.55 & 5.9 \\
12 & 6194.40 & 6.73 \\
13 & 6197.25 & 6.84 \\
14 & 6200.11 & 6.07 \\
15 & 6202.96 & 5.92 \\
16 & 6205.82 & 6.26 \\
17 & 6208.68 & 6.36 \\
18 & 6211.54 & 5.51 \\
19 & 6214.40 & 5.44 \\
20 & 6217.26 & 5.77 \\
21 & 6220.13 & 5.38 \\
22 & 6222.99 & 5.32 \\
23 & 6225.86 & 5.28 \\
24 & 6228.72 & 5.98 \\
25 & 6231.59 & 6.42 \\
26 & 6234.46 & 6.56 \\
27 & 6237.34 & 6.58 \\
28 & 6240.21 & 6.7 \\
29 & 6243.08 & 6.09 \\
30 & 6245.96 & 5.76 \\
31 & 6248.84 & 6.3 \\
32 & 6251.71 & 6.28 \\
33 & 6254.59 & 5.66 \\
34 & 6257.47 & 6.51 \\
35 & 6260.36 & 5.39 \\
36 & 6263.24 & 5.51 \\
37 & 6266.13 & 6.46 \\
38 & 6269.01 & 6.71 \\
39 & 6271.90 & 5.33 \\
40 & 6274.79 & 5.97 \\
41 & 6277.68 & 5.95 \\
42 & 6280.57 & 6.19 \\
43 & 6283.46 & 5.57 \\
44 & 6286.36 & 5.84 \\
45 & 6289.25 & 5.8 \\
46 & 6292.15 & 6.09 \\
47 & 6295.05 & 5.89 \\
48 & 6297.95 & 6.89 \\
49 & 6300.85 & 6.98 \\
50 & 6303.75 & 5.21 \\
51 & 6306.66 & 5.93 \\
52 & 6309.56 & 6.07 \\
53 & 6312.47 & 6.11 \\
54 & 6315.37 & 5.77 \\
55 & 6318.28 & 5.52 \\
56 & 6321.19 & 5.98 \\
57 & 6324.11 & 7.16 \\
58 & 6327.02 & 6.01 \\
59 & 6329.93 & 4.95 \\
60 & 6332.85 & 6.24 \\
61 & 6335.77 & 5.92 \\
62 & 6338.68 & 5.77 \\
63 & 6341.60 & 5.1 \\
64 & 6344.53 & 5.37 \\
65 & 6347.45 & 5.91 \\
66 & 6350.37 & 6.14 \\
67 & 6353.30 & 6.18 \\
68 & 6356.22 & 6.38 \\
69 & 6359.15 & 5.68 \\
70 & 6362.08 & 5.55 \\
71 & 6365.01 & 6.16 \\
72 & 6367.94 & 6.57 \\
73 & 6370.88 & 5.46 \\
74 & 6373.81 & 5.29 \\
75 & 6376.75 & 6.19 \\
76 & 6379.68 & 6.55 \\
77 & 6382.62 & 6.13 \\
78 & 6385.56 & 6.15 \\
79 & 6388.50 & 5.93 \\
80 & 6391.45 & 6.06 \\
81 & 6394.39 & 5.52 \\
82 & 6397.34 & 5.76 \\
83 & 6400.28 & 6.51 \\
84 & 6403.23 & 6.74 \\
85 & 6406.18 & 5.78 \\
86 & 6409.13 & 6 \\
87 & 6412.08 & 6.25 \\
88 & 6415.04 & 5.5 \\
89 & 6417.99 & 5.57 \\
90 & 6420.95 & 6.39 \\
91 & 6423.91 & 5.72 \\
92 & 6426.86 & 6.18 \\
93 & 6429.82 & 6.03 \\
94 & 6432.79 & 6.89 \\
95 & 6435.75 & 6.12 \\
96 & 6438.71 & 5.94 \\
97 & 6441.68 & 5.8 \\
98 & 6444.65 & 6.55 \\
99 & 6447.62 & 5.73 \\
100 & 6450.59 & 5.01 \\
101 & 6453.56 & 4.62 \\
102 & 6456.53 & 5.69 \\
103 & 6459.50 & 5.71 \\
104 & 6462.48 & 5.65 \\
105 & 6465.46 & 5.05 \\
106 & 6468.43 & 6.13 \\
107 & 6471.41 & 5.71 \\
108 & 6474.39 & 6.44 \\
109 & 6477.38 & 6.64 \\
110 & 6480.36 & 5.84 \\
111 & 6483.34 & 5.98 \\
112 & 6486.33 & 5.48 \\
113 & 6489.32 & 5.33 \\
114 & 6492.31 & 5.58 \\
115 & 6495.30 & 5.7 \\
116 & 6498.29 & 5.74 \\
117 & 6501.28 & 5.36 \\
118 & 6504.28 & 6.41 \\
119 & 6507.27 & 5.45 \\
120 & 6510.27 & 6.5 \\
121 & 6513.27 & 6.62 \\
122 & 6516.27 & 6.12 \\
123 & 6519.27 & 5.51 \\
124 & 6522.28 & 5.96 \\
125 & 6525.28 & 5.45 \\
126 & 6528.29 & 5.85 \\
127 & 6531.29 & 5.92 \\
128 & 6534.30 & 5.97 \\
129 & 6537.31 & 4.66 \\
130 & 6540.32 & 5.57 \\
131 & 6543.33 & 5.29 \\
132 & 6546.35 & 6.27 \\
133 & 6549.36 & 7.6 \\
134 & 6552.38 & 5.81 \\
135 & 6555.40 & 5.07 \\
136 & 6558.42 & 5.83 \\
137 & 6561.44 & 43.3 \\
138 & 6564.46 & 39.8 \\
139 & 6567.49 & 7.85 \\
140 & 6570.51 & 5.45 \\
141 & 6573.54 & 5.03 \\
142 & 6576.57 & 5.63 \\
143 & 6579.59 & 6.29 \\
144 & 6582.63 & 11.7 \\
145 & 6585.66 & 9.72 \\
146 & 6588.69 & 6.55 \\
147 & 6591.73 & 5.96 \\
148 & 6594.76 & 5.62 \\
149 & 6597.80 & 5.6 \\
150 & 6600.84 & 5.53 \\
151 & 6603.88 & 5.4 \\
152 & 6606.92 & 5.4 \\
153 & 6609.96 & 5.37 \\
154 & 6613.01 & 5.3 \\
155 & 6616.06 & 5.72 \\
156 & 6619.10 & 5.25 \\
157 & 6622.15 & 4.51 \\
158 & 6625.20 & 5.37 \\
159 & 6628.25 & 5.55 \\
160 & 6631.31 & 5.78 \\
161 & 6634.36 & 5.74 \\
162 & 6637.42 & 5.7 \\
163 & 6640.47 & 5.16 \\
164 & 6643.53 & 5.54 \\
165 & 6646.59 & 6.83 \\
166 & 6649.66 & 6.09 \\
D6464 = 0.24 mag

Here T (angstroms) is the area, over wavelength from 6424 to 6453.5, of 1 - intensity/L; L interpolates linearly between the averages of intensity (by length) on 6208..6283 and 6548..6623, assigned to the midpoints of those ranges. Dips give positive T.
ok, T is 6.8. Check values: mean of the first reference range 5.97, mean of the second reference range 9.04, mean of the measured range 5.95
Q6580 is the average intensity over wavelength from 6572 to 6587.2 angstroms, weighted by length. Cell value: 7.67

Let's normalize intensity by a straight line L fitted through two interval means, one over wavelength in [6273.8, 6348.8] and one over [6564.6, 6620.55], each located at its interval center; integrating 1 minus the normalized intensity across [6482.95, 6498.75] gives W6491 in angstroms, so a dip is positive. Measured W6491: 2.56 angstroms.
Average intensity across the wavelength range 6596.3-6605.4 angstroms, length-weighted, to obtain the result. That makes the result 5.51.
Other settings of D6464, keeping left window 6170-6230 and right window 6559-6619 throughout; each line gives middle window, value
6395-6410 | 0.29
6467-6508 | 0.45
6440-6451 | 0.40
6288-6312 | 0.15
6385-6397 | 0.32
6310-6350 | 0.24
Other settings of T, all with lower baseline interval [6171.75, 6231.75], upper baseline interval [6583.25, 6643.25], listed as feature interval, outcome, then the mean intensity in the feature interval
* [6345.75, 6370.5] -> -0.4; 6.04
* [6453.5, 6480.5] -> 0.4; 5.8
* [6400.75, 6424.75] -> -0.4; 6.02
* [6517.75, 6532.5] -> 0.3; 5.74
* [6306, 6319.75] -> 0.2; 5.88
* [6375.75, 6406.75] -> -1.0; 6.13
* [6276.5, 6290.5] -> 0.2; 5.87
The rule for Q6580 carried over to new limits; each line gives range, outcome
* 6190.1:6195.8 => 6.32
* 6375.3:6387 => 6.26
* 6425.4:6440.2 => 6.23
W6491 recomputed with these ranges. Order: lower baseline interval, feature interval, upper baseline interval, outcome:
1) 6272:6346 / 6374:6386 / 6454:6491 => -0.6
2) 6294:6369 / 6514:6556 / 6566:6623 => 2.4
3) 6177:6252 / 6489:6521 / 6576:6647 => 1.0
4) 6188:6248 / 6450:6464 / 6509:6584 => 4.9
